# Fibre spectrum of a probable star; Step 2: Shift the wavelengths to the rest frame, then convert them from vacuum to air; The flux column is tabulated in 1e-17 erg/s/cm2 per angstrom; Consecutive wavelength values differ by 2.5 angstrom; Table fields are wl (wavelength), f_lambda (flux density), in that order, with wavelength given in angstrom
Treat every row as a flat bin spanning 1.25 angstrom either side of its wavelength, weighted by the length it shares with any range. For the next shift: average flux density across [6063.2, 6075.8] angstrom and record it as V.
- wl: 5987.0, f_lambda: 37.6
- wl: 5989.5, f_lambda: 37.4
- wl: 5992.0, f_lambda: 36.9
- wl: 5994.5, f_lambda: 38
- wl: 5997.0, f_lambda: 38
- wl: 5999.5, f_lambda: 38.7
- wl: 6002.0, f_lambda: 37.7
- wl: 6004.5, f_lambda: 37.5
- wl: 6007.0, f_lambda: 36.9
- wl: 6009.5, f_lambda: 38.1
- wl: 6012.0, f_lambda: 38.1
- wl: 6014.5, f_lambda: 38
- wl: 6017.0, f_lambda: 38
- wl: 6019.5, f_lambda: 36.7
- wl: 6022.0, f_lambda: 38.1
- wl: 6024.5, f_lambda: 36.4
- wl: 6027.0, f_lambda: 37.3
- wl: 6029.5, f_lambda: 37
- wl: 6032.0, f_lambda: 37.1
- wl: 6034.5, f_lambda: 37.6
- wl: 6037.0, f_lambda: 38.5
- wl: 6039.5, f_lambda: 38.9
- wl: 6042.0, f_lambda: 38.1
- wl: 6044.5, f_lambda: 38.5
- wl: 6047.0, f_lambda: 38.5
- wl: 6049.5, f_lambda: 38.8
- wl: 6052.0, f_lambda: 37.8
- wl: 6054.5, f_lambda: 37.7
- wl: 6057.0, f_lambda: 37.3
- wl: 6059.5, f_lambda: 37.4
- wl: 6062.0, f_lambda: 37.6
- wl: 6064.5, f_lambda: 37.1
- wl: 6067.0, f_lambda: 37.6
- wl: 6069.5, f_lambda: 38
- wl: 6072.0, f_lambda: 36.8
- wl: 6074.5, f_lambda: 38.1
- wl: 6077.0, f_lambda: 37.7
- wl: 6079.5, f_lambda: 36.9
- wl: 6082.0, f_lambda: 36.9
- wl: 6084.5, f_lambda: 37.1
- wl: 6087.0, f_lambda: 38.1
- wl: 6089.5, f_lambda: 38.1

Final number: 37.5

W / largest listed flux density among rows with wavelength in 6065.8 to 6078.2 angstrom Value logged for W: 38.1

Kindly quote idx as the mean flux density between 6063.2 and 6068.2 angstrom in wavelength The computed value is 37.4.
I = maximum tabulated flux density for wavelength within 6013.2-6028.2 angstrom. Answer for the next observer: 38.1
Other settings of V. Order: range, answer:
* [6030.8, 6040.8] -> 38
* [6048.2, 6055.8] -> 38.1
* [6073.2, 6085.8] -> 37.3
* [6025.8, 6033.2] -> 37.1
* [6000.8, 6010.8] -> 37.6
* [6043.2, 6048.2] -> 38.5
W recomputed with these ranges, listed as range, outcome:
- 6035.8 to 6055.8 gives 38.9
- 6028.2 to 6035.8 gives 37.6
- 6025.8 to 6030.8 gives 37.3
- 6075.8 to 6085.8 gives 37.7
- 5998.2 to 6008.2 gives 38.7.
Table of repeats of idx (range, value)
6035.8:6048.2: 38.5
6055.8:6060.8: 37.4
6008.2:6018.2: 38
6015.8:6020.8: 37.4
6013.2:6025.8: 37.4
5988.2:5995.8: 37.4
